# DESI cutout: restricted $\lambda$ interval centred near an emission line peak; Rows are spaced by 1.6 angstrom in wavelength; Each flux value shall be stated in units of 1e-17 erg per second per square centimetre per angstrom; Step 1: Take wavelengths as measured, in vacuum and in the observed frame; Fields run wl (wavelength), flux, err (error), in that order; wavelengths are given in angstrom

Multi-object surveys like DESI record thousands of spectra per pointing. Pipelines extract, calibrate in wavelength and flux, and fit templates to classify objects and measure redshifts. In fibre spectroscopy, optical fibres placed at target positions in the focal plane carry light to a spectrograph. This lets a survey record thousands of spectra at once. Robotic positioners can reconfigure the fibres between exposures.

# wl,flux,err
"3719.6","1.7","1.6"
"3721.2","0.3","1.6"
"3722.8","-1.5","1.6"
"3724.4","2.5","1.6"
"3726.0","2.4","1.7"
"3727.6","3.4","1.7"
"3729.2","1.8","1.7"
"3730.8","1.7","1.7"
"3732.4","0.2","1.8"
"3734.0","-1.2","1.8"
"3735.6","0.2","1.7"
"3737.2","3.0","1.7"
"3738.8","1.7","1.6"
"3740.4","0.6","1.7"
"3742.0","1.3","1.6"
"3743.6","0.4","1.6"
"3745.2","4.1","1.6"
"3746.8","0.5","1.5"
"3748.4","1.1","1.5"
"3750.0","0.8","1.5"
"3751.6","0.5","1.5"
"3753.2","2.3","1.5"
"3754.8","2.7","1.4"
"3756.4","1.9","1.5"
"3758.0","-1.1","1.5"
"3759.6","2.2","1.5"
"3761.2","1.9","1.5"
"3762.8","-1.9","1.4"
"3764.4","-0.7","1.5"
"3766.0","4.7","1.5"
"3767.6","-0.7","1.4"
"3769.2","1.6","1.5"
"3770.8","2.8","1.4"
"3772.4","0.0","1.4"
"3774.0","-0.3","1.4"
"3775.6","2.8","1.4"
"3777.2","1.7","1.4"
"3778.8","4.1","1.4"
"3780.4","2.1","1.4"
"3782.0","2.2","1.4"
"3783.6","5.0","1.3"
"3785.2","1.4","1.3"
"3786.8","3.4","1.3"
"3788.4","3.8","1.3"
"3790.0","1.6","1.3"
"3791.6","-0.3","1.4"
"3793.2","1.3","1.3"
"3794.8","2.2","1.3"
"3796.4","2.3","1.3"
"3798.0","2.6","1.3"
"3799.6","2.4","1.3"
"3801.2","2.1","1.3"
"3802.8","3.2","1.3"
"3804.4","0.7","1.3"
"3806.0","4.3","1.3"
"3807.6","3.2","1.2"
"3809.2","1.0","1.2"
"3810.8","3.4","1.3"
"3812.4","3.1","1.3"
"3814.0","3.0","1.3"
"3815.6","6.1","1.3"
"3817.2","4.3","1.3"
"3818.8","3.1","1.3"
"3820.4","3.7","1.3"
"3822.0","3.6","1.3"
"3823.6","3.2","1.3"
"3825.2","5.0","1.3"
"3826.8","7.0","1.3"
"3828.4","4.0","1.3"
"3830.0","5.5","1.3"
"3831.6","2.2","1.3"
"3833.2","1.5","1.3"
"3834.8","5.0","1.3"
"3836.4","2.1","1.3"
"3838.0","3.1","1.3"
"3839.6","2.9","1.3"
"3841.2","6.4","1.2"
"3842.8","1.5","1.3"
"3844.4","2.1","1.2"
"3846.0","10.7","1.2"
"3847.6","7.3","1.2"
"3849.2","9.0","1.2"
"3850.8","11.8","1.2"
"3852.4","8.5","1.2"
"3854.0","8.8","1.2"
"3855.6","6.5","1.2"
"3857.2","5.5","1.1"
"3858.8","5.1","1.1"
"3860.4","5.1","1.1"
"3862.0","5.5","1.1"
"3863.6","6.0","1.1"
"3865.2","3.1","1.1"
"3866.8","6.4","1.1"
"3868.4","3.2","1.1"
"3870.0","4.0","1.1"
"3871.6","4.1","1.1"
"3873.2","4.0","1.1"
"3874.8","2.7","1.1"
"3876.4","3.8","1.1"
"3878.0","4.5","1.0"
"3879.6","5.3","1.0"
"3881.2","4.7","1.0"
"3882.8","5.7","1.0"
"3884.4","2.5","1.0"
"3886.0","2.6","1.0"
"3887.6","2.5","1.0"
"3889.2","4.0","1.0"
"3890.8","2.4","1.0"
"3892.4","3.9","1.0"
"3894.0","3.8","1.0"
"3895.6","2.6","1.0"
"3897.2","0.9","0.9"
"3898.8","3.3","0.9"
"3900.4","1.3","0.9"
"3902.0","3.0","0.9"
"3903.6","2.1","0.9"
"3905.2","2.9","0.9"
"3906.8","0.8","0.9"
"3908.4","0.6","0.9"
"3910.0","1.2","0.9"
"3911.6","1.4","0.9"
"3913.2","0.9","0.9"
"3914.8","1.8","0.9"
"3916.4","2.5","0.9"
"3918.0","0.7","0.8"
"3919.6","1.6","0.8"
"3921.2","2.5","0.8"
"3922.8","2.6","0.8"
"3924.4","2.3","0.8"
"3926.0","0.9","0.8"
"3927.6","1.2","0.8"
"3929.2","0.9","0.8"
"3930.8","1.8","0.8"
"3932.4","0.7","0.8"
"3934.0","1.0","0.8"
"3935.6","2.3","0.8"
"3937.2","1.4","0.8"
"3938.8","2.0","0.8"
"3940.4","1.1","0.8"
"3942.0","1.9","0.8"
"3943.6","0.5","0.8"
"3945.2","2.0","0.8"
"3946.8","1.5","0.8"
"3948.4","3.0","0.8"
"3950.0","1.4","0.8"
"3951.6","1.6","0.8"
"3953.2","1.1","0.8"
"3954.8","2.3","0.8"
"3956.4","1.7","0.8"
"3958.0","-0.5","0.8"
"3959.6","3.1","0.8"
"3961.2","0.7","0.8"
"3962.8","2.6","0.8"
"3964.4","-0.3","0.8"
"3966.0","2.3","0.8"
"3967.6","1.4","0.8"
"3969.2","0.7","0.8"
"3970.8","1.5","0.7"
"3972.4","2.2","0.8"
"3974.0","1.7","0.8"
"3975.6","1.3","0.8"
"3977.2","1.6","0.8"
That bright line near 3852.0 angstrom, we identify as C IV 1549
